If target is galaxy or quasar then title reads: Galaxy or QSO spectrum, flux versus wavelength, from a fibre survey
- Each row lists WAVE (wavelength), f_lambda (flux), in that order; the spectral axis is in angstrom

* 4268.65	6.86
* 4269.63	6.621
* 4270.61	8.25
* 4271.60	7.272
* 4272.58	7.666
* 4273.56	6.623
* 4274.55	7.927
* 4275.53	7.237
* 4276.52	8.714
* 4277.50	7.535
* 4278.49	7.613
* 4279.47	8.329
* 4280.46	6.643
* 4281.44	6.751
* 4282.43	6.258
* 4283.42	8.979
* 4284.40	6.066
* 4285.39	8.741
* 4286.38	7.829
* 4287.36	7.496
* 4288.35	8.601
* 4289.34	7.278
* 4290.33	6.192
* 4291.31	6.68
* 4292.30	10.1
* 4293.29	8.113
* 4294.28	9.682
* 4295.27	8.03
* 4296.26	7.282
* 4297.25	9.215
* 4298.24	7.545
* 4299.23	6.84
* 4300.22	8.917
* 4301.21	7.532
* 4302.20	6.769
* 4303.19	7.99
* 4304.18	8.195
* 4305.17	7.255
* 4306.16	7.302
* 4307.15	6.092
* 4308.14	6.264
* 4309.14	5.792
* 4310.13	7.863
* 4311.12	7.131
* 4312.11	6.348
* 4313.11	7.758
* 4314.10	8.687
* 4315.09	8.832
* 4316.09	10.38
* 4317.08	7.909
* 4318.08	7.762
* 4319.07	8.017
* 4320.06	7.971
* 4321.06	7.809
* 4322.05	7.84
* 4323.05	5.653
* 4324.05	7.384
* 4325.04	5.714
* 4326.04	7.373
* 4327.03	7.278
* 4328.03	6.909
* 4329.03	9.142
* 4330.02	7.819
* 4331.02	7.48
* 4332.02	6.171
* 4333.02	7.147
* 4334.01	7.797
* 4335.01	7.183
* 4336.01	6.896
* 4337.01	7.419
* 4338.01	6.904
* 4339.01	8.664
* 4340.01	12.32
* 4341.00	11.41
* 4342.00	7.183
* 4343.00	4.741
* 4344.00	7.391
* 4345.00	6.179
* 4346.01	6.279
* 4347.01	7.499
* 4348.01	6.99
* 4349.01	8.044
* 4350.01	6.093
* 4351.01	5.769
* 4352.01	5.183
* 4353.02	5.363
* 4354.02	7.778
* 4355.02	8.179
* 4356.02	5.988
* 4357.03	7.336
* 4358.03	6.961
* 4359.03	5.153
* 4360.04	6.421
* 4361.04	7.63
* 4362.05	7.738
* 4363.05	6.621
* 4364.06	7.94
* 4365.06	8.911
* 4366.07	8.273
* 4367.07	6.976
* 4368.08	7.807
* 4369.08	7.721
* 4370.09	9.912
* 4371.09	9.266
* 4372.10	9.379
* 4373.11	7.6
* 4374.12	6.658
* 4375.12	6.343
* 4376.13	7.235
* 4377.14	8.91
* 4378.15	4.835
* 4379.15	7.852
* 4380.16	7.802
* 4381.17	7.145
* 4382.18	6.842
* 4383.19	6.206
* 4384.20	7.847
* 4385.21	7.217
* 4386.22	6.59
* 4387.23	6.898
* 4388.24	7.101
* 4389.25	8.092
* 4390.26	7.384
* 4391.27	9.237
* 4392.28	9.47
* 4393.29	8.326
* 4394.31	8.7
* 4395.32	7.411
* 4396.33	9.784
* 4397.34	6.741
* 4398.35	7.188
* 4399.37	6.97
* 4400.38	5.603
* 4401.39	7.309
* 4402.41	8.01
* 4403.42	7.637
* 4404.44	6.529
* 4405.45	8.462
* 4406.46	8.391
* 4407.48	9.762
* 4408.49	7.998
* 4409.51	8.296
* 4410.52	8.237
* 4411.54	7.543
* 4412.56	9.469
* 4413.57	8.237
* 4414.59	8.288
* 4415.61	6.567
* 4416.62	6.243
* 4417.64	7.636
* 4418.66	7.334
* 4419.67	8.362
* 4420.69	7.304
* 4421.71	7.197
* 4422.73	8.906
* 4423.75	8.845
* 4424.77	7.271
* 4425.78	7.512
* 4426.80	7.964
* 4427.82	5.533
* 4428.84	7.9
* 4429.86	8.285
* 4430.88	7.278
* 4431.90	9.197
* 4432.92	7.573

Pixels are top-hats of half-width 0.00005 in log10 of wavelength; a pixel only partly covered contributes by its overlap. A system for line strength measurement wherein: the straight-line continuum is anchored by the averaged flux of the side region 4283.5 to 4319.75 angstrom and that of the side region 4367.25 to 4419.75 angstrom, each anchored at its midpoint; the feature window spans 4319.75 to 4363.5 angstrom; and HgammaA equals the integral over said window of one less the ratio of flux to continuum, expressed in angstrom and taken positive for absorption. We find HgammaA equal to 3.1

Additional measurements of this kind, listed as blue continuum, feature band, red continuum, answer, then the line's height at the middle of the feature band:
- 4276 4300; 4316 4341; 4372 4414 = 0.0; 7.74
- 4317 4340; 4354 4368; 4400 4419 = 0.6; 7.61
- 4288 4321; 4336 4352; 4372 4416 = 0.6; 7.72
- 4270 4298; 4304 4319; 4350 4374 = 0.1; 7.61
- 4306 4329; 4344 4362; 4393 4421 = 2.1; 7.58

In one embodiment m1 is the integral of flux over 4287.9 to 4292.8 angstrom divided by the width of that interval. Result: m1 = 7.76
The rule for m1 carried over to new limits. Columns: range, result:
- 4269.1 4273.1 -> 7.45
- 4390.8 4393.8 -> 9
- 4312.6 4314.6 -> 8.22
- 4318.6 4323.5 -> 7.47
